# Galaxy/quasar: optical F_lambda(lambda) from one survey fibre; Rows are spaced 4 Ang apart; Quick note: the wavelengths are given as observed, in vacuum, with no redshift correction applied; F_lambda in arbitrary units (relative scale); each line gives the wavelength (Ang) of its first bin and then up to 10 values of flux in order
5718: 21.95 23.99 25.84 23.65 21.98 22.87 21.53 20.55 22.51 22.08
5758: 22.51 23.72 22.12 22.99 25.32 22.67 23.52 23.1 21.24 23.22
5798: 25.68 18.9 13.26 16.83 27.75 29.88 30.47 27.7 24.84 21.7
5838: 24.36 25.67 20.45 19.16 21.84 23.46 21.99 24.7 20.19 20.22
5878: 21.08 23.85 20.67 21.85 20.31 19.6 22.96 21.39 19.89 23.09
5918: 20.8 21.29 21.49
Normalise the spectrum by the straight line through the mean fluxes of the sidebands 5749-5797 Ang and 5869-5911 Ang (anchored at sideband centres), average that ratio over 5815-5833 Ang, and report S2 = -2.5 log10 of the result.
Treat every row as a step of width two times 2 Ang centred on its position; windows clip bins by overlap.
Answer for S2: -0.246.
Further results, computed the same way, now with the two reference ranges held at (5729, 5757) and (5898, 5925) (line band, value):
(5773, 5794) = -0.05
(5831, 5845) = -0.10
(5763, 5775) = -0.06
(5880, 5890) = -0.03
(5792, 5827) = -0.09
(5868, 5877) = 0.07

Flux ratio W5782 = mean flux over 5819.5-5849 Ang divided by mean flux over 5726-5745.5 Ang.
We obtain 1.1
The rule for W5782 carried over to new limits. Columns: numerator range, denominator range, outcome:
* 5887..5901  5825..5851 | 0.89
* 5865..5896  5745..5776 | 0.94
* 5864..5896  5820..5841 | 0.84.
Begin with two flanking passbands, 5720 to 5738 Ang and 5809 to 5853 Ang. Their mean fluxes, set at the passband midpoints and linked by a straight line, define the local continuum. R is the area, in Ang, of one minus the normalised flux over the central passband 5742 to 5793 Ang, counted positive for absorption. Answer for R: 3.0 Ang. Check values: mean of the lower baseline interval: 23.8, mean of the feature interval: 22.7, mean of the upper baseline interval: 24.6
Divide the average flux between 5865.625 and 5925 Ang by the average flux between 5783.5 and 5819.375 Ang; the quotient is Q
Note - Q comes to 0.97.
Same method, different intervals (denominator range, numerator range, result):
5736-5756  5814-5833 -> 1.27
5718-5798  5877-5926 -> 0.93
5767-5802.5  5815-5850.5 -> 1.09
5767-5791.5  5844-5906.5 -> 0.93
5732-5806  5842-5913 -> 0.96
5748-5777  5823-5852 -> 1.03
